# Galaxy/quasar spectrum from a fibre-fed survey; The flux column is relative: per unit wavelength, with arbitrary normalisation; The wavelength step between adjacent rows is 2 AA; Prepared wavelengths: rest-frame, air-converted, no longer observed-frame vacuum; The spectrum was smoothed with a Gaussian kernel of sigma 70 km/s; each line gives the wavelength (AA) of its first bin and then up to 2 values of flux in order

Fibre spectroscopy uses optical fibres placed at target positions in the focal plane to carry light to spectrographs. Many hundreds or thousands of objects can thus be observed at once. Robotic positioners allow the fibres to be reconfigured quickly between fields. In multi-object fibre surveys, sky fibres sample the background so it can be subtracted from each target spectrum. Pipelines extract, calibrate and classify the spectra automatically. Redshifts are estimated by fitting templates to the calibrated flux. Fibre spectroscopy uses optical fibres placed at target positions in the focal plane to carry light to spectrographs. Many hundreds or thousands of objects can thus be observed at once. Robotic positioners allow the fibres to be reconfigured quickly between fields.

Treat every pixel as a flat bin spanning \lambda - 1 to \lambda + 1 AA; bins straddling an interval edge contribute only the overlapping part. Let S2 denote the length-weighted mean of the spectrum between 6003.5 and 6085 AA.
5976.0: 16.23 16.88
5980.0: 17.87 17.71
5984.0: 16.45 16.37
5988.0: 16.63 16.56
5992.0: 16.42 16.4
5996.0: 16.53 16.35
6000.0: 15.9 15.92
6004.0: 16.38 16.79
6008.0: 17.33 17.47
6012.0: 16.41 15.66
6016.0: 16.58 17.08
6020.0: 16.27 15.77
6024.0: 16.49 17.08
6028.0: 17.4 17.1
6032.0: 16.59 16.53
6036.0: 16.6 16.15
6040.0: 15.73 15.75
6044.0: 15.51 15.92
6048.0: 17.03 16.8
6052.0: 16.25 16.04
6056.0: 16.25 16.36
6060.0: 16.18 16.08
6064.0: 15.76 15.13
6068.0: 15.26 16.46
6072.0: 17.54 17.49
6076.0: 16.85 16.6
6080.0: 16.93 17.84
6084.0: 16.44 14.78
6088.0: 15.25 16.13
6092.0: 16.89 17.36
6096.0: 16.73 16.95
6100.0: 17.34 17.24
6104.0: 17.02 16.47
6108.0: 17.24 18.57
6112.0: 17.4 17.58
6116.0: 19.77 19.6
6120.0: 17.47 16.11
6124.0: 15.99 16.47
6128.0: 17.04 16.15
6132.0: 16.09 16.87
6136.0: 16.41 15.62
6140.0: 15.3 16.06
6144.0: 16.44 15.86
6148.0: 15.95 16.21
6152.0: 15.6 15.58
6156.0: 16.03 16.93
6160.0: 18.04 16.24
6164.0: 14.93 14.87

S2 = 16.5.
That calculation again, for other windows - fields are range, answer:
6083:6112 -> 16.8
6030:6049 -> 16.2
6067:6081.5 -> 16.8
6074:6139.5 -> 16.9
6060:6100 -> 16.5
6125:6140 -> 16.3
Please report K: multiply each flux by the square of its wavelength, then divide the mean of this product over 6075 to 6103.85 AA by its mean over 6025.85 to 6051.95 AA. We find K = 1.0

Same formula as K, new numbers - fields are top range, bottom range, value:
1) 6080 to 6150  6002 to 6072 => 1.05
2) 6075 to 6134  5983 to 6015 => 1.07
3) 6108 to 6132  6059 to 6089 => 1.08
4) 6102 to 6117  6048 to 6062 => 1.10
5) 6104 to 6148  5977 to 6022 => 1.06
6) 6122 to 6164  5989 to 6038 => 1.02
